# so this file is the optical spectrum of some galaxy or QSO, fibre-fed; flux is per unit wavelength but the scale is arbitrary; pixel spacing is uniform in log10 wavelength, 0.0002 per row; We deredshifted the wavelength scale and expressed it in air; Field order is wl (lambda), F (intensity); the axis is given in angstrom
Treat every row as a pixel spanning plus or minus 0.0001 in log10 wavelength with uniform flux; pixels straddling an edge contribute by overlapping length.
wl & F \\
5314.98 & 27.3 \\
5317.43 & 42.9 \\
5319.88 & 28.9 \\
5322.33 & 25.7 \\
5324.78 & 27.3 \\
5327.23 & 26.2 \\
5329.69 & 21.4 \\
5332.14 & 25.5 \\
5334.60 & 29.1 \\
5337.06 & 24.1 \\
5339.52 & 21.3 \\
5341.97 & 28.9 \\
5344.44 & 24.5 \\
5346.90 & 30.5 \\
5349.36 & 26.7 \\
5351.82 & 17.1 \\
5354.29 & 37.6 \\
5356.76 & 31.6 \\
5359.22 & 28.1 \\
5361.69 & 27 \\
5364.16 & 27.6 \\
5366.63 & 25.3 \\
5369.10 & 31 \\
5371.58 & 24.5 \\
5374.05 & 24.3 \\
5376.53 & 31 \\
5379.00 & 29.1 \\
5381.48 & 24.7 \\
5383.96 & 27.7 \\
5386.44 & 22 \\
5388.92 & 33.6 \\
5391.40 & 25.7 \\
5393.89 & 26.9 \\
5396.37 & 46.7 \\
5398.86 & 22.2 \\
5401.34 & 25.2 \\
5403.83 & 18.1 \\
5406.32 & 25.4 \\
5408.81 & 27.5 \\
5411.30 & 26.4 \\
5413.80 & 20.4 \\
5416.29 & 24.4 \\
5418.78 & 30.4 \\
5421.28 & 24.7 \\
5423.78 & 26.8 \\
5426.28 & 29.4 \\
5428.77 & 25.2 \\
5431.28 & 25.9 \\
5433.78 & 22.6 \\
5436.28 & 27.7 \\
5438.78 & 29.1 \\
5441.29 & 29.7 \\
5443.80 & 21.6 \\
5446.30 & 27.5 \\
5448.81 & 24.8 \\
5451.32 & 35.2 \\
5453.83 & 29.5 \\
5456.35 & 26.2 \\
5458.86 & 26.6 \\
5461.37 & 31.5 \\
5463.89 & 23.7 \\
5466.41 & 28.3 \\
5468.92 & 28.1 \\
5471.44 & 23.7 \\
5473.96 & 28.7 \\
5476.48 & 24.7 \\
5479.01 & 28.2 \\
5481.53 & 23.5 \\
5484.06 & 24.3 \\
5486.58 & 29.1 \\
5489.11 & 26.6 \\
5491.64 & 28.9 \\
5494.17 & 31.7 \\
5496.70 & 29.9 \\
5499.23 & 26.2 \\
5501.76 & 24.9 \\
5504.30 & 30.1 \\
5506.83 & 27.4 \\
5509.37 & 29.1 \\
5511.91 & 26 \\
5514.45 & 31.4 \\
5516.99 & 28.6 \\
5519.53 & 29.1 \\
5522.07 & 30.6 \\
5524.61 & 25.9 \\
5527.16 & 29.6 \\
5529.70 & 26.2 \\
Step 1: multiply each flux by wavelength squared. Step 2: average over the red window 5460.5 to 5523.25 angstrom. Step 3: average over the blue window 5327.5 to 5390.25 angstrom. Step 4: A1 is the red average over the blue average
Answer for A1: 1.1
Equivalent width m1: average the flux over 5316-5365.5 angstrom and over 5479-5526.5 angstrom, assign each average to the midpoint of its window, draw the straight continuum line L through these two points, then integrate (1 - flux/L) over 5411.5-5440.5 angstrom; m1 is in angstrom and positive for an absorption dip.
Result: 1.7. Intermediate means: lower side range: 27.6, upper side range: 28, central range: 26.1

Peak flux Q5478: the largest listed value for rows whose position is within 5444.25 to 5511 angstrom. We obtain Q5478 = 35.2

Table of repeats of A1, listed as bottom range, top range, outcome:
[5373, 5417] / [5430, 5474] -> 1.04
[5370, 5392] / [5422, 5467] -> 1.03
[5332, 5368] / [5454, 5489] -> 1.03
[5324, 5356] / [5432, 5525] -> 1.11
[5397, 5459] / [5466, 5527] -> 1.08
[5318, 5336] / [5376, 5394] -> 1.05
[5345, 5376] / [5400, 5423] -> 0.91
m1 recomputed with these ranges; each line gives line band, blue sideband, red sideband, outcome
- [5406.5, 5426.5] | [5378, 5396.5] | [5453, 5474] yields 1.4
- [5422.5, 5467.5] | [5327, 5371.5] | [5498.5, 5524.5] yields 0.6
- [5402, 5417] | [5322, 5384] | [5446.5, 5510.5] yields 1.9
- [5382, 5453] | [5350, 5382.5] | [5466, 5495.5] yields 1.3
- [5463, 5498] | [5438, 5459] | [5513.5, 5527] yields 1.6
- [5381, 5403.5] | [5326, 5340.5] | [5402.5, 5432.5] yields -2.5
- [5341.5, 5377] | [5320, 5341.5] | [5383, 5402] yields -0.8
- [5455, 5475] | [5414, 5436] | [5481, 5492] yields -0.6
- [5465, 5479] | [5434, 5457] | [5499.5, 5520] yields 0.6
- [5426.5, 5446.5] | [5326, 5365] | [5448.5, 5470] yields 1.3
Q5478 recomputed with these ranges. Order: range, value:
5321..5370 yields 37.6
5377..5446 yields 46.7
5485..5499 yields 31.7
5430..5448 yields 29.7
